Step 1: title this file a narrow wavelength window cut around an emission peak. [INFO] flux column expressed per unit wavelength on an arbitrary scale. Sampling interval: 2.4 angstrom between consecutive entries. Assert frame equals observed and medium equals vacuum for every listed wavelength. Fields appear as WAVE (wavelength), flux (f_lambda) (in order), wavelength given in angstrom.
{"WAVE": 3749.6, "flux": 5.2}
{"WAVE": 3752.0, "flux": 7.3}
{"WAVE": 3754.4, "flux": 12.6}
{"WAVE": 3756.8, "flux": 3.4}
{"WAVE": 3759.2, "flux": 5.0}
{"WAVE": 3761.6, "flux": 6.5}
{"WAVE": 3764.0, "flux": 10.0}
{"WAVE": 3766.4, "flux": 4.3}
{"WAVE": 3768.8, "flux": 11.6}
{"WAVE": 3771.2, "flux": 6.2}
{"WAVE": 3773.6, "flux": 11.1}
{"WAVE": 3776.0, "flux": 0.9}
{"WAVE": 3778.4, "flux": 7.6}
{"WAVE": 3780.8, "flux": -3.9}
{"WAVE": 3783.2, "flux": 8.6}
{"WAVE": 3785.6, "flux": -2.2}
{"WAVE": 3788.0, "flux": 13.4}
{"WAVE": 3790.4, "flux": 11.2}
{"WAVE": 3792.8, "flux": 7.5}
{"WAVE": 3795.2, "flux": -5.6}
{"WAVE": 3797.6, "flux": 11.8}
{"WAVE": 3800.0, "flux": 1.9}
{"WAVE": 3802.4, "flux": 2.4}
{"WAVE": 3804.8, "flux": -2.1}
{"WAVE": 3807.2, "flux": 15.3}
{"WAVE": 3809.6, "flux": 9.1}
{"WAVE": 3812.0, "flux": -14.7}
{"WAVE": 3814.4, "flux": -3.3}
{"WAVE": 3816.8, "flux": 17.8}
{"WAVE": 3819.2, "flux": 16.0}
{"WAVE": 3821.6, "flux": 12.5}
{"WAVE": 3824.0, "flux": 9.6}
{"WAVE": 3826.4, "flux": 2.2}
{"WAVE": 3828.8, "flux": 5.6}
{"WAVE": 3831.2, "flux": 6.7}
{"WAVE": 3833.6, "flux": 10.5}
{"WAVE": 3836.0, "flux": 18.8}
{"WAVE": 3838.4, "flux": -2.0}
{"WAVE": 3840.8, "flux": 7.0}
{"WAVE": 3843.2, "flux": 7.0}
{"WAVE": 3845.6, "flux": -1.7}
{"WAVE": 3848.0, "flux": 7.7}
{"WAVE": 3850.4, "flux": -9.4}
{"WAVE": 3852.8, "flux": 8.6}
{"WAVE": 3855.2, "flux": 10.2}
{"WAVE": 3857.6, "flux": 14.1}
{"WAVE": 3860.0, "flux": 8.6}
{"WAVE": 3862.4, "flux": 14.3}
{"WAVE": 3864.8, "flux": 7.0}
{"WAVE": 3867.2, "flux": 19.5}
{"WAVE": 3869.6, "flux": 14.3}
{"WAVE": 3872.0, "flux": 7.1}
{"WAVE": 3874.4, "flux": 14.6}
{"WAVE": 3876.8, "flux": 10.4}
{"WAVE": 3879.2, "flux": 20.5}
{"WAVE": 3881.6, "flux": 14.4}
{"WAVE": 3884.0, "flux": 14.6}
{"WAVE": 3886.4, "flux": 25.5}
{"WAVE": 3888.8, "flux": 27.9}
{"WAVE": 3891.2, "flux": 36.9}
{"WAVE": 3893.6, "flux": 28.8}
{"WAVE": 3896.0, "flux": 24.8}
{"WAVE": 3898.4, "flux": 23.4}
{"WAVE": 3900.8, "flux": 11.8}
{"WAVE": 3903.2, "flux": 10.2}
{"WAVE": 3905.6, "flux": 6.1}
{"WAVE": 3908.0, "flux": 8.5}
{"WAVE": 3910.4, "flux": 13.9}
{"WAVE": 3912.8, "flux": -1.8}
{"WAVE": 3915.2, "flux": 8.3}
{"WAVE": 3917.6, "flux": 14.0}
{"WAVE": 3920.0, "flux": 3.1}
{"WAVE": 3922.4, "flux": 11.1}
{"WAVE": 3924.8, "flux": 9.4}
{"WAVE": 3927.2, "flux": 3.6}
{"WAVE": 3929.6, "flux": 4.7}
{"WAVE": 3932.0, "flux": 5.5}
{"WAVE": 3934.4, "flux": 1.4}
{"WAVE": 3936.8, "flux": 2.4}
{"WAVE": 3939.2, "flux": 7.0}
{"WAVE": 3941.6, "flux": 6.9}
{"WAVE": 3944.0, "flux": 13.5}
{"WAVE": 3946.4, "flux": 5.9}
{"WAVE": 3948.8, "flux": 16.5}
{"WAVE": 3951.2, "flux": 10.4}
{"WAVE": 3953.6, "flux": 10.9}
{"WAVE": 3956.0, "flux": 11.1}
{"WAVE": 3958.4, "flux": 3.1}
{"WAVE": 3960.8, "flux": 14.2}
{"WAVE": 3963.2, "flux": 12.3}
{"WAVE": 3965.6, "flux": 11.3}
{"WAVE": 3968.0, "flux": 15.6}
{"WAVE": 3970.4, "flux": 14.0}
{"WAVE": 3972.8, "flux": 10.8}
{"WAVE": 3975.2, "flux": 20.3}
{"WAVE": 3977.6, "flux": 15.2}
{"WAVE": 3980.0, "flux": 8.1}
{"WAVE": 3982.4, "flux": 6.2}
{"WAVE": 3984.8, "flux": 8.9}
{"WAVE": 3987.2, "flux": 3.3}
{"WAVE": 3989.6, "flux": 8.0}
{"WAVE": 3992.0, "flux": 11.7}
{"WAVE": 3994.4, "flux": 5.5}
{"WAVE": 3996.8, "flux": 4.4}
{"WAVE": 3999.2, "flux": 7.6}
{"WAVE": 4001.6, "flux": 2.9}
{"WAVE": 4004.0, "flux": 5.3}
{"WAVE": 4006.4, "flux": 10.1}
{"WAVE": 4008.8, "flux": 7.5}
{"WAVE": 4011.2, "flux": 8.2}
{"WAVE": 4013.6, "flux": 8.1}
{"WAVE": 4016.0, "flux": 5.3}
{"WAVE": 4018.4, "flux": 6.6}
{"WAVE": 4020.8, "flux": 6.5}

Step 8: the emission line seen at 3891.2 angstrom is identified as Lyman alpha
